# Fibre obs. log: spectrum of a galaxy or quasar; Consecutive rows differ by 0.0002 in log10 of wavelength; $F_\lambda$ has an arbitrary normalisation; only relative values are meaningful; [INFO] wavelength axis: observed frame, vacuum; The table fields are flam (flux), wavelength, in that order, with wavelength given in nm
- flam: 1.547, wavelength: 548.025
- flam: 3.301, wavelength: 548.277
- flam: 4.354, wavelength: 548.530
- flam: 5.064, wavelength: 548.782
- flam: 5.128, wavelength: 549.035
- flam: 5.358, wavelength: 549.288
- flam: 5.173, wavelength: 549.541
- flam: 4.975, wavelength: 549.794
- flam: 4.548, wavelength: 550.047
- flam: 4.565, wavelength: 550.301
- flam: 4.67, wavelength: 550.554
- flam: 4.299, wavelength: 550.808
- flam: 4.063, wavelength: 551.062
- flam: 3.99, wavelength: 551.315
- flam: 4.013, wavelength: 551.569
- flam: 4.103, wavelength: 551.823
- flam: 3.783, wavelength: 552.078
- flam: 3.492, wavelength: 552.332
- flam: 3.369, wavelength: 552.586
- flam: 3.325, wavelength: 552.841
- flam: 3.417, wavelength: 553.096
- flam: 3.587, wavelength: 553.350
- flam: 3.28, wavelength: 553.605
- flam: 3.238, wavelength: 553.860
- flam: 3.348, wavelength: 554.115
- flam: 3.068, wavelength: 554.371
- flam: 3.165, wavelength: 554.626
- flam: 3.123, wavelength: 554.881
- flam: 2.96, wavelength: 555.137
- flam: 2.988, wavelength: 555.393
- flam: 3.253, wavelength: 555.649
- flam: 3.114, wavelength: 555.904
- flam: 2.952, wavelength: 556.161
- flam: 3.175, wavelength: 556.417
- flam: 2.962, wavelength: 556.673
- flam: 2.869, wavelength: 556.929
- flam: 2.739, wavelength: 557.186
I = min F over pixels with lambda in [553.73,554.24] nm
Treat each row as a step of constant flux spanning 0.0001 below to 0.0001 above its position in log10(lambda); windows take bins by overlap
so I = 3.238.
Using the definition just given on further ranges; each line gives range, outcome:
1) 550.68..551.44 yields 3.99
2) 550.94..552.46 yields 3.492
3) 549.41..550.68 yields 4.548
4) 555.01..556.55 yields 2.952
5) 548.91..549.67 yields 5.128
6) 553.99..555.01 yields 3.068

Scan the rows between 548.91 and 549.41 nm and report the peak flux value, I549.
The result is 5.358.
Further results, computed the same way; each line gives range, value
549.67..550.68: 4.975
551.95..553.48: 3.783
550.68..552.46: 4.299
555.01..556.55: 3.253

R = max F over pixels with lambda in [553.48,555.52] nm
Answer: 3.348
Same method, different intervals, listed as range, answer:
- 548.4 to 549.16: 5.128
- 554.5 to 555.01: 3.165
